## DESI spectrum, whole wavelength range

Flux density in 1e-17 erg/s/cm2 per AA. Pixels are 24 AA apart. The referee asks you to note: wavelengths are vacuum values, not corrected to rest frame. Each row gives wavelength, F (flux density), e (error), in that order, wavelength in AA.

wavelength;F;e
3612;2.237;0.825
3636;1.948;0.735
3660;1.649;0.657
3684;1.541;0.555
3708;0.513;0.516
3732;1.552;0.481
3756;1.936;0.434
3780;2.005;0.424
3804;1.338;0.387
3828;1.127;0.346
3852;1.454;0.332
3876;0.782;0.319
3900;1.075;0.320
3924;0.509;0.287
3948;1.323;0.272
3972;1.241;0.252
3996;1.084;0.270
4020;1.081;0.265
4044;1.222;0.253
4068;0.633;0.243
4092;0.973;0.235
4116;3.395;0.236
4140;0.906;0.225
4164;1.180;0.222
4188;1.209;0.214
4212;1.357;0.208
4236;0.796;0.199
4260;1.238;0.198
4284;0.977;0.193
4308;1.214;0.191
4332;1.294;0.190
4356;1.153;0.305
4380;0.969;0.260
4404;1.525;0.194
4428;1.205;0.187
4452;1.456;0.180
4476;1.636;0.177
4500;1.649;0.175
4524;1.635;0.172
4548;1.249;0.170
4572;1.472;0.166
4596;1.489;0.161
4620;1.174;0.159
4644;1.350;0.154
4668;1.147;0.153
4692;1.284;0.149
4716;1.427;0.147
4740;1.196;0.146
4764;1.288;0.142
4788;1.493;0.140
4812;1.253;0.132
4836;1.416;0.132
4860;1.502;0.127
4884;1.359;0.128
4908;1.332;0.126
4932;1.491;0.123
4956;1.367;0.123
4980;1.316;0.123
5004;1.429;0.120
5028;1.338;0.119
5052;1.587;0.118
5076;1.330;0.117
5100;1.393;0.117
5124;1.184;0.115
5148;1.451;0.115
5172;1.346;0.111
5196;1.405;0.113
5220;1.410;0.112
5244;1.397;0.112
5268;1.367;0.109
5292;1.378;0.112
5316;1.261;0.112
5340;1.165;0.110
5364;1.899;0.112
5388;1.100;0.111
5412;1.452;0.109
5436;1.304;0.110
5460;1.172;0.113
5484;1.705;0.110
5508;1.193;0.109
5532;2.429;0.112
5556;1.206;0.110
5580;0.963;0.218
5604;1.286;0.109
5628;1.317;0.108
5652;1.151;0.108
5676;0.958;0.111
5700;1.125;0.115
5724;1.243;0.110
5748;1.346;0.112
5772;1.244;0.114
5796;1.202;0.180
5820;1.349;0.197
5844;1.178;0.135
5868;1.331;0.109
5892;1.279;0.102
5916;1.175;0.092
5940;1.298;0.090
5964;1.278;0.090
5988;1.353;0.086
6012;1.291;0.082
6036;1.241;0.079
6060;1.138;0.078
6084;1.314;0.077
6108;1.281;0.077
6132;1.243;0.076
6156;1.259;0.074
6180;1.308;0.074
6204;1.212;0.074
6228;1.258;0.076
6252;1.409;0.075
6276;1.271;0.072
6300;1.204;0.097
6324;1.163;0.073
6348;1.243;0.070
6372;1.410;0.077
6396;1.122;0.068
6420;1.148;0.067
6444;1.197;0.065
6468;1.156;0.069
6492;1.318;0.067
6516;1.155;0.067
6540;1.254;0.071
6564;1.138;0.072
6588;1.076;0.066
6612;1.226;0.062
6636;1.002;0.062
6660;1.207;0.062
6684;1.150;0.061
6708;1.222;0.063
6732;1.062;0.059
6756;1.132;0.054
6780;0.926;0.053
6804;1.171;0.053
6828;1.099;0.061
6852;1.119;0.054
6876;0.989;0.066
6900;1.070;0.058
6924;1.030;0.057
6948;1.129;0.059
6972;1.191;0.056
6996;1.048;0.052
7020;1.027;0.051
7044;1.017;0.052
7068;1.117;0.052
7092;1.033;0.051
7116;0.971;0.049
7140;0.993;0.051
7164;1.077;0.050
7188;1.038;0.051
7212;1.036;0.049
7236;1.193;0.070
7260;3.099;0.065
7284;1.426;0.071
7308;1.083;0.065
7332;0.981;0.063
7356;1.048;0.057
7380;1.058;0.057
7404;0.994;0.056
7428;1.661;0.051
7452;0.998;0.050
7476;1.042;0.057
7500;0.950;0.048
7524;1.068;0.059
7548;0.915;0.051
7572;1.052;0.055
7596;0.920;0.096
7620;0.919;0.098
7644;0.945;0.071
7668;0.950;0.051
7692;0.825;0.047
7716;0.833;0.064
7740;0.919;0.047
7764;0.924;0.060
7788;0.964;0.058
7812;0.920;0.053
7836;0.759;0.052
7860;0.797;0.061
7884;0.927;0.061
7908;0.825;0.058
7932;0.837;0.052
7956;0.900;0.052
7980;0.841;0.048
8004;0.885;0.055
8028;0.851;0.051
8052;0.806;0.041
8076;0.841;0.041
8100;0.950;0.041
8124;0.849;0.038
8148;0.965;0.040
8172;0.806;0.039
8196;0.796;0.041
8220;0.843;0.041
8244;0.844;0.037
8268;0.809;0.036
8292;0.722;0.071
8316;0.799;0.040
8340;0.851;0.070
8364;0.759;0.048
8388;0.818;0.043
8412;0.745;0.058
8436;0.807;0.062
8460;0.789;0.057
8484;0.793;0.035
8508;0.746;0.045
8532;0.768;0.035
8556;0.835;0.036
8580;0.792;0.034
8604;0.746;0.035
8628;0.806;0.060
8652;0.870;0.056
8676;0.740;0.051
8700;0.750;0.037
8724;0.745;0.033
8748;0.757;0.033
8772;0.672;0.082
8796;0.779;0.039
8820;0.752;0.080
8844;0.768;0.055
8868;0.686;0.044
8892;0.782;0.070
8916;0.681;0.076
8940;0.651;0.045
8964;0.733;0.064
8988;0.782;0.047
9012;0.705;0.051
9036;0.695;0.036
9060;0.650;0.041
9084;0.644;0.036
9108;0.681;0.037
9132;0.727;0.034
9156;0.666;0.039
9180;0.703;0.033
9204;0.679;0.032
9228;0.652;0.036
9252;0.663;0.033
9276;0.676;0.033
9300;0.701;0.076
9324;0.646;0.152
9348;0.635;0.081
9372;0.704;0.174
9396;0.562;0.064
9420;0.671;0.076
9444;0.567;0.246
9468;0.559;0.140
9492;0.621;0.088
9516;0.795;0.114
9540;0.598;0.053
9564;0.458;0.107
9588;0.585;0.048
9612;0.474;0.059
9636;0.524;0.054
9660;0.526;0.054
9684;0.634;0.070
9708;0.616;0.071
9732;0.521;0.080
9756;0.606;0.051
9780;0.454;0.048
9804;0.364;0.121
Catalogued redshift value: 0.10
